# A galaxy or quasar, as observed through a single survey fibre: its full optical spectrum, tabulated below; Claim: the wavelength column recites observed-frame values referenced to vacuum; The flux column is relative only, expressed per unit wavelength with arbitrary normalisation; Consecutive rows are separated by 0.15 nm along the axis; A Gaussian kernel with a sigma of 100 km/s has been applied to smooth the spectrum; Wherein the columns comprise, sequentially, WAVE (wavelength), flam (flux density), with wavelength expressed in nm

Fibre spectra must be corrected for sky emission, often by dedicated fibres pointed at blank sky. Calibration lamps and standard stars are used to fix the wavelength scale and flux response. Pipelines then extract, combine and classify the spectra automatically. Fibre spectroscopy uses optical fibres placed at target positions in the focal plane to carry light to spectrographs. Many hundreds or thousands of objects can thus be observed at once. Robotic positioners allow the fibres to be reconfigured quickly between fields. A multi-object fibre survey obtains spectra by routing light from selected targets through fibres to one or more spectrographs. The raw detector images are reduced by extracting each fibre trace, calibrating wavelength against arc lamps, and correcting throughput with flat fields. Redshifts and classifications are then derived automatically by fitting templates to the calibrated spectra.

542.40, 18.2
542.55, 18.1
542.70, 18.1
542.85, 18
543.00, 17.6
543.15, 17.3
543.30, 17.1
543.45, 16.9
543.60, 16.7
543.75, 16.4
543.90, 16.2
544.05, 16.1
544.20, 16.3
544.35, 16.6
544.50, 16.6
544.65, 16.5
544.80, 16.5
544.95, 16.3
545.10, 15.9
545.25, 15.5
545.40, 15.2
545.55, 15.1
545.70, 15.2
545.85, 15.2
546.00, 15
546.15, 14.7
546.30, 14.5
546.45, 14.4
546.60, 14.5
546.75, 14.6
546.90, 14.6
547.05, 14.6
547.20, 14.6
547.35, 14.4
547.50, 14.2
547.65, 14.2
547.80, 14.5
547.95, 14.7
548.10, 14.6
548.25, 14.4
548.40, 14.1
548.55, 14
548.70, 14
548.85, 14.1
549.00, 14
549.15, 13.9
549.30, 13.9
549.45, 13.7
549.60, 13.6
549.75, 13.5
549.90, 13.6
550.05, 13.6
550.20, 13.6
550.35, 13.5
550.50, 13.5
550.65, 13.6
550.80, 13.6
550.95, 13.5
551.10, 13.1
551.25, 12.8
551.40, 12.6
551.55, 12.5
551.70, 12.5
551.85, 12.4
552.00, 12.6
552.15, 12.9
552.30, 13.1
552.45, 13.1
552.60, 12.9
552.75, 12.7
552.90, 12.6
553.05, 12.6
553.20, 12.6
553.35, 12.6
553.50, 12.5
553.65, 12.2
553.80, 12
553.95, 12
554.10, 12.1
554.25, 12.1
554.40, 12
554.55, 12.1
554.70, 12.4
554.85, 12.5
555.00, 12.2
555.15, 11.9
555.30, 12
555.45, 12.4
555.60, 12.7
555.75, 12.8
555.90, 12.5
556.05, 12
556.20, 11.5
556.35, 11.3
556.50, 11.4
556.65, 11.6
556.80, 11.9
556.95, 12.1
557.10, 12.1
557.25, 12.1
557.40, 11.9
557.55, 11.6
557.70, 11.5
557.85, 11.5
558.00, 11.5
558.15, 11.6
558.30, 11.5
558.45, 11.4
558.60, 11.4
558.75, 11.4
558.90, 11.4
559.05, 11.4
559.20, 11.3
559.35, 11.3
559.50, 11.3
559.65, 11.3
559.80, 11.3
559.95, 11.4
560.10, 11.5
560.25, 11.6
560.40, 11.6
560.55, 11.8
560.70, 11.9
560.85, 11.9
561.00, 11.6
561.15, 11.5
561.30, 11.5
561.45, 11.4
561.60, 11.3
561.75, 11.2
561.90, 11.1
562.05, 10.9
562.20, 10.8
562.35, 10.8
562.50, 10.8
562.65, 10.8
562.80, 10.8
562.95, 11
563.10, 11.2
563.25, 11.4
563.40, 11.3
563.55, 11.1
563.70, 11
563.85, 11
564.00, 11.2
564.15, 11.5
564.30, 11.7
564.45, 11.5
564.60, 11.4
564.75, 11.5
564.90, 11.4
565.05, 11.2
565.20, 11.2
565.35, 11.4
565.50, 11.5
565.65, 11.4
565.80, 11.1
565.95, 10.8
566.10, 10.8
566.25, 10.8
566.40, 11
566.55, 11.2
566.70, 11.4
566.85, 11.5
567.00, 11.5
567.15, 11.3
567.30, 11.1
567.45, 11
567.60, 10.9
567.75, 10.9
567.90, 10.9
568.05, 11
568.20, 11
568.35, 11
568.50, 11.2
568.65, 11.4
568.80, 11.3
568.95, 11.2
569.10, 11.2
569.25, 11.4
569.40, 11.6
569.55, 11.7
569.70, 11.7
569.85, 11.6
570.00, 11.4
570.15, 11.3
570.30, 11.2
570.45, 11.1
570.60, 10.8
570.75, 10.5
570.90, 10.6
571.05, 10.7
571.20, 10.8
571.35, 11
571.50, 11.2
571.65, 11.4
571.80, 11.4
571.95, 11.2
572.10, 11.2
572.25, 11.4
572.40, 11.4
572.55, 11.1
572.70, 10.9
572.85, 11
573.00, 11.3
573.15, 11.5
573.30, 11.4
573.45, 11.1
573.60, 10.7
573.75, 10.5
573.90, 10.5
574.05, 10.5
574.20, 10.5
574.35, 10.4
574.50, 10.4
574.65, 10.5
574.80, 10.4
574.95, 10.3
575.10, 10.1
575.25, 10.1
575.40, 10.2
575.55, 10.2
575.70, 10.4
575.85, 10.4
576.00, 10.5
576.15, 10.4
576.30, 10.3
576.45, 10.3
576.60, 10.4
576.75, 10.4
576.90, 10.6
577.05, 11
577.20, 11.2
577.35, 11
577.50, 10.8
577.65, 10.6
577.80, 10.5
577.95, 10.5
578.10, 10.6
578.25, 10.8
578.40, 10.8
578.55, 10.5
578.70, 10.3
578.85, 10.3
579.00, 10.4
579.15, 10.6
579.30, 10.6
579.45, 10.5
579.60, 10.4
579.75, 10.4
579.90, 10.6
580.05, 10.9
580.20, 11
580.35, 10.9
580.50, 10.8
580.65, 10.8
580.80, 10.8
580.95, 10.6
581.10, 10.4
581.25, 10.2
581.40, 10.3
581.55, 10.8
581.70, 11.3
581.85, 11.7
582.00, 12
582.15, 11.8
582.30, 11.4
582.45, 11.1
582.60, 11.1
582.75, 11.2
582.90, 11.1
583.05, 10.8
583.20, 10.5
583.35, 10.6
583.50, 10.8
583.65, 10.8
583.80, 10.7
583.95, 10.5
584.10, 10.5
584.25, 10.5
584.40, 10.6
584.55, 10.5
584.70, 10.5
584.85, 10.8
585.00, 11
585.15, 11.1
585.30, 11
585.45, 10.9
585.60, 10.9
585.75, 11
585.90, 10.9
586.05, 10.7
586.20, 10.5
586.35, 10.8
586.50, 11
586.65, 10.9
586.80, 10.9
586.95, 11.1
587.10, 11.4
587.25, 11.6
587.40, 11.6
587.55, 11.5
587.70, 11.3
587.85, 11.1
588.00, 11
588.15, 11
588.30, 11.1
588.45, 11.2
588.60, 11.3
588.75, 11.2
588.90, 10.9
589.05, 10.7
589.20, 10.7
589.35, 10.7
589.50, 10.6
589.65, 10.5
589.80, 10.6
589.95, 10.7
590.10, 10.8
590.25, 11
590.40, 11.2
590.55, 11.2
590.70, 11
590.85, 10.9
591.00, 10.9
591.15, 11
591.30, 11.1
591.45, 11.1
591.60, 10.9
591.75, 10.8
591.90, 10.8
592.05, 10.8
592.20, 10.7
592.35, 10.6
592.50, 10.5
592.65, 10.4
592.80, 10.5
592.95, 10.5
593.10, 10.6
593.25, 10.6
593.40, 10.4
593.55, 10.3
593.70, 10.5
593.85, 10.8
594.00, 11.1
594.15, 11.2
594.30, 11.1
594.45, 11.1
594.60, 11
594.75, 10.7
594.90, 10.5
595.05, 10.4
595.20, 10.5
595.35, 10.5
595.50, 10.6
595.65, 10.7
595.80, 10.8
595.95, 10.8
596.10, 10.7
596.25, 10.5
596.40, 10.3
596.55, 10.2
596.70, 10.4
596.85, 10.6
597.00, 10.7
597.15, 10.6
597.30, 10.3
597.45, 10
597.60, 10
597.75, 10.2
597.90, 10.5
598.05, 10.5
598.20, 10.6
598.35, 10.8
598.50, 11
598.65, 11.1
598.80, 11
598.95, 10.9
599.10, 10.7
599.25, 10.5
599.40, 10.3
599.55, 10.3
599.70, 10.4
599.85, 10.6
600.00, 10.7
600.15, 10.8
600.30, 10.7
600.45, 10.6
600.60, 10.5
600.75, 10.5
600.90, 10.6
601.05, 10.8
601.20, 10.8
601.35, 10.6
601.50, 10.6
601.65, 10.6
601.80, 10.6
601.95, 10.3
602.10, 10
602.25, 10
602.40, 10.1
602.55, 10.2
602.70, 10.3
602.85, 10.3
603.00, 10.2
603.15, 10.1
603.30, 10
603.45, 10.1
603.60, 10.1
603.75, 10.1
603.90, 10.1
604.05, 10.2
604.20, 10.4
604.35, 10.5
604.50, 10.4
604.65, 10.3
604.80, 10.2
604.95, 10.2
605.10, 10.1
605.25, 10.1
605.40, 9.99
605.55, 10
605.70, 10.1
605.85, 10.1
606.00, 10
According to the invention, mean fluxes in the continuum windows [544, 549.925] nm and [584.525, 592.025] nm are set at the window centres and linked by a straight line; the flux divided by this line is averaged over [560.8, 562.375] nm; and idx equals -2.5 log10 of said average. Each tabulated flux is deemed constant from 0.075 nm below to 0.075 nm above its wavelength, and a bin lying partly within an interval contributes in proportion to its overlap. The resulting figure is 0.19 mag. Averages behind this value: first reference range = 14.8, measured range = 11.3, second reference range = 11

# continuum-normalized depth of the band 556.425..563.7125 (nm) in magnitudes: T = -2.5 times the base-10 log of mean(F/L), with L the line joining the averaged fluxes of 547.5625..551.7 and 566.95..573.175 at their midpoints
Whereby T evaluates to 0.09 mag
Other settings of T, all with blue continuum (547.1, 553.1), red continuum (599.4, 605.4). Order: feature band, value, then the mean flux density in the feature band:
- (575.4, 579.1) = 0.13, 10.5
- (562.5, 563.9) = 0.15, 11.1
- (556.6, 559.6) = 0.13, 11.6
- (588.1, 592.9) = 0.02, 10.9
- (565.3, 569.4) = 0.12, 11.2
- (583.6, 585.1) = 0.08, 10.6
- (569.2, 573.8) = 0.10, 11.2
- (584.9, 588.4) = 0.02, 11.1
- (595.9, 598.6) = 0.02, 10.5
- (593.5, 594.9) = 0.00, 10.9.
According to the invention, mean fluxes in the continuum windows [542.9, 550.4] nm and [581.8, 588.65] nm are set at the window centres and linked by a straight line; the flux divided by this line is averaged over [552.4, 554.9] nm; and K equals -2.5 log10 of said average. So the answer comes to 0.155 mag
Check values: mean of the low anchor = 15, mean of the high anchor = 11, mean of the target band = 12.4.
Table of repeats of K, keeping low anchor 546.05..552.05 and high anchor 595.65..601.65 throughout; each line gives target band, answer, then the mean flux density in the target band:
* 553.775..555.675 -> 0.11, 12.2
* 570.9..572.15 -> 0.12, 11.1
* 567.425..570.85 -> 0.12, 11.2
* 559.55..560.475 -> 0.15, 11.4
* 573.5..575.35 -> 0.17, 10.4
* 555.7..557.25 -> 0.12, 11.9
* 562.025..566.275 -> 0.15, 11.2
